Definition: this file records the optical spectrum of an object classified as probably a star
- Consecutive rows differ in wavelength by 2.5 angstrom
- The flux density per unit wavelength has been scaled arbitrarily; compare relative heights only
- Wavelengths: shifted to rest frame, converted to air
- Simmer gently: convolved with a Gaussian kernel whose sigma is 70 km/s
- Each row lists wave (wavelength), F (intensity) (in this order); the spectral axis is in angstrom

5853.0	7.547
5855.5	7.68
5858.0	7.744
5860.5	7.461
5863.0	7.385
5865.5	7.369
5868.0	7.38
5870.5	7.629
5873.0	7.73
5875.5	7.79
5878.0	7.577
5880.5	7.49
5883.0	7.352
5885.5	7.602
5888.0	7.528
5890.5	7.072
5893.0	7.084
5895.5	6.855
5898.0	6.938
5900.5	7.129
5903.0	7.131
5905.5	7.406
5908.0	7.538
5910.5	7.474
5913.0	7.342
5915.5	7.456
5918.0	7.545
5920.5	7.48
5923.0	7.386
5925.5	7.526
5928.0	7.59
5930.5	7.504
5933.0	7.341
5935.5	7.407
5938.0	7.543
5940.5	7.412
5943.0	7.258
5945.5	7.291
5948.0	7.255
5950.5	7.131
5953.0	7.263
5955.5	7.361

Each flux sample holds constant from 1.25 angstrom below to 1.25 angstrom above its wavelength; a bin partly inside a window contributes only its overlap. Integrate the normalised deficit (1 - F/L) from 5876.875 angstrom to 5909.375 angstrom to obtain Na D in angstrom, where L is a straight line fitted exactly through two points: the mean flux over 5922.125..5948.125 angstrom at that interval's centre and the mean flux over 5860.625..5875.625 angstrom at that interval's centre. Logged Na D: 0.9 angstrom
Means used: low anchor 7.52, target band 7.28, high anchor 7.42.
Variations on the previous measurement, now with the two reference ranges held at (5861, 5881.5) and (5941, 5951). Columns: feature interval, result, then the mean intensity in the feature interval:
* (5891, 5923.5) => 0.53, 7.28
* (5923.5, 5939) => -0.36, 7.48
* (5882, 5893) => 0.18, 7.35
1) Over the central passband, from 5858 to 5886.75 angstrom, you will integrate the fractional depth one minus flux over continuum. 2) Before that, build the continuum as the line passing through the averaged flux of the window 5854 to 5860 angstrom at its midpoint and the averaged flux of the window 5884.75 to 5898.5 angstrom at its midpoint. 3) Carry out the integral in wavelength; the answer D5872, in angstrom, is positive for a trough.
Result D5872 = -0.3 angstrom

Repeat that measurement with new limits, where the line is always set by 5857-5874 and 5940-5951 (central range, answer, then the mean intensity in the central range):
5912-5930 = -0.32 angstrom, 7.48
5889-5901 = 0.66 angstrom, 7.02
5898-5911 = 0.19 angstrom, 7.29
